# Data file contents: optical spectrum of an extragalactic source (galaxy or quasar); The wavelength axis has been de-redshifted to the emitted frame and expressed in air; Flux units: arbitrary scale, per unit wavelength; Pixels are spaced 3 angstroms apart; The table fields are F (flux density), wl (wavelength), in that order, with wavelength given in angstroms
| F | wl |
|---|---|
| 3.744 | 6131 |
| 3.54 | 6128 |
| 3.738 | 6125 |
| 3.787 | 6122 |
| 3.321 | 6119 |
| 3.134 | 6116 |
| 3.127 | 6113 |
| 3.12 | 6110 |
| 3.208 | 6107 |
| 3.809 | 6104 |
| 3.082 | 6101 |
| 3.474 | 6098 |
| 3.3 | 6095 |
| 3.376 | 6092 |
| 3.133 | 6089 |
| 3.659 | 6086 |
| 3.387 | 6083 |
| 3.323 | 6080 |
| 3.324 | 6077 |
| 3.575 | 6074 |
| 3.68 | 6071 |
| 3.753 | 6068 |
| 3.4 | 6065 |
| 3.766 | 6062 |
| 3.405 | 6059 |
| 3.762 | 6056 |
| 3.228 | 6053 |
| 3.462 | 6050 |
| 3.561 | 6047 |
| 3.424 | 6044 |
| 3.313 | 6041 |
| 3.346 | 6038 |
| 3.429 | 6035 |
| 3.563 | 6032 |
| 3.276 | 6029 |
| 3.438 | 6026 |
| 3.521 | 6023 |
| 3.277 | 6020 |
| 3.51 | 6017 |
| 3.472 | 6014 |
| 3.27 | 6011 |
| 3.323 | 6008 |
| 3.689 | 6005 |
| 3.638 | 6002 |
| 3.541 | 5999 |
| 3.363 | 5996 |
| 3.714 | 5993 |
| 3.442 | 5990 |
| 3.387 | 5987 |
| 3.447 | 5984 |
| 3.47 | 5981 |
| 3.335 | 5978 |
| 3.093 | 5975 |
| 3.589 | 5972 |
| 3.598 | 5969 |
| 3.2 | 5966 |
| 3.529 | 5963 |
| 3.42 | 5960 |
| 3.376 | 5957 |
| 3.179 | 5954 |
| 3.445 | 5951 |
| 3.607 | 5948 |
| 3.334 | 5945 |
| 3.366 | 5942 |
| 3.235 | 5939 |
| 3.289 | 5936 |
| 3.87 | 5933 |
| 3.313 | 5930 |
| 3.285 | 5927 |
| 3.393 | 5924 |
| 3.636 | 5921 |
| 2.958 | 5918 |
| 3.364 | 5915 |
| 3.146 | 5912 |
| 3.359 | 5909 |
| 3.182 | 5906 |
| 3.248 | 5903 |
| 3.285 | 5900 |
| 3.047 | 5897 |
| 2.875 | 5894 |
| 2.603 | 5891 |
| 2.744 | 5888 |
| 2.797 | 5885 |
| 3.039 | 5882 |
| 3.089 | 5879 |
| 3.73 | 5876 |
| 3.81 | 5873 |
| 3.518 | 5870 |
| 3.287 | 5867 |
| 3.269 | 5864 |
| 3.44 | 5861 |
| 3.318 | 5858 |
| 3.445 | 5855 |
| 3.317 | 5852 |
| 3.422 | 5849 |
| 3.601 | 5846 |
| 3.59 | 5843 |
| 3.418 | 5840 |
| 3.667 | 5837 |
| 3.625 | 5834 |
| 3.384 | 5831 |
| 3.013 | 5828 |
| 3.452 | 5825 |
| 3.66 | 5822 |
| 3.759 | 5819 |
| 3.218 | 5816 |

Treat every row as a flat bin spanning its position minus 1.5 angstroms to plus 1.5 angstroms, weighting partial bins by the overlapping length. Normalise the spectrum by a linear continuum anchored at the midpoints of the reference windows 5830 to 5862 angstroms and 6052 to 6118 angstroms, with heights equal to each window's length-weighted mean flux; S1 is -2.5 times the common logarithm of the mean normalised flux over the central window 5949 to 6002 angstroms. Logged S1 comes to 0.00 mag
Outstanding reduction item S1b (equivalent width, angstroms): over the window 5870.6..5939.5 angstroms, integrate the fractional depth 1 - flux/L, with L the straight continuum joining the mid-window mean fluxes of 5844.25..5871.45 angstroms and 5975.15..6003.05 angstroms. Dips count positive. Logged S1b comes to 3.8 angstroms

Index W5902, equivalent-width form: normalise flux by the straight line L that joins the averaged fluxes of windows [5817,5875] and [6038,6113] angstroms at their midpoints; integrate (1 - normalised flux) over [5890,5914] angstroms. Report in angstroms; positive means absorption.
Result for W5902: 2.5 angstroms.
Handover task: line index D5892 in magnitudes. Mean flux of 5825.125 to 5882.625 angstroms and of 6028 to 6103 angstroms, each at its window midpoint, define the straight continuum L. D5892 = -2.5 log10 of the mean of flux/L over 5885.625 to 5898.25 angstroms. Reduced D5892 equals 0.22 mag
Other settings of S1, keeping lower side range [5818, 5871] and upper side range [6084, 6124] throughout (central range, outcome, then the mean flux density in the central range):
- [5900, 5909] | 0.06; 3.25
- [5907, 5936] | 0.02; 3.36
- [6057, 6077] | -0.07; 3.58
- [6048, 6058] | -0.04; 3.48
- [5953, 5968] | 0.02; 3.35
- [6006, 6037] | -0.01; 3.41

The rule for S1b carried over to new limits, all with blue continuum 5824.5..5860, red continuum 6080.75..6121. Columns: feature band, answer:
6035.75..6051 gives -0.3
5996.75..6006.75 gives -0.7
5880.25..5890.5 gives 1.7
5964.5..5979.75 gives 0.1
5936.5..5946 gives 0.2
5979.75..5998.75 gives -0.6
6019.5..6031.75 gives -0.2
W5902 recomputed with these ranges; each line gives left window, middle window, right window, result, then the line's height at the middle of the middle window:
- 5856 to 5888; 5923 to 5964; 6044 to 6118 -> -0.72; 3.34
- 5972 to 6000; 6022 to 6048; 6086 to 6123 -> -0.29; 3.39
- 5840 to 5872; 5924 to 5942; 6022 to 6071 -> 0.28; 3.45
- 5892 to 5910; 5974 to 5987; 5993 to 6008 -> 0.44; 3.47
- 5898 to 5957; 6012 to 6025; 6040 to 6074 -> 0.13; 3.47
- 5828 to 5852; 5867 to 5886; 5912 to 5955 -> 0.55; 3.44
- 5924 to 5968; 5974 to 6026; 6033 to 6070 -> -0.02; 3.44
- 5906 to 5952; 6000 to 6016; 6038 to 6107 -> -0.31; 3.42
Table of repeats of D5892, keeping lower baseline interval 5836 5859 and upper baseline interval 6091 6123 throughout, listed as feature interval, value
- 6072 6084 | -0.021 mag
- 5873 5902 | 0.128 mag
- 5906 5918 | 0.066 mag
